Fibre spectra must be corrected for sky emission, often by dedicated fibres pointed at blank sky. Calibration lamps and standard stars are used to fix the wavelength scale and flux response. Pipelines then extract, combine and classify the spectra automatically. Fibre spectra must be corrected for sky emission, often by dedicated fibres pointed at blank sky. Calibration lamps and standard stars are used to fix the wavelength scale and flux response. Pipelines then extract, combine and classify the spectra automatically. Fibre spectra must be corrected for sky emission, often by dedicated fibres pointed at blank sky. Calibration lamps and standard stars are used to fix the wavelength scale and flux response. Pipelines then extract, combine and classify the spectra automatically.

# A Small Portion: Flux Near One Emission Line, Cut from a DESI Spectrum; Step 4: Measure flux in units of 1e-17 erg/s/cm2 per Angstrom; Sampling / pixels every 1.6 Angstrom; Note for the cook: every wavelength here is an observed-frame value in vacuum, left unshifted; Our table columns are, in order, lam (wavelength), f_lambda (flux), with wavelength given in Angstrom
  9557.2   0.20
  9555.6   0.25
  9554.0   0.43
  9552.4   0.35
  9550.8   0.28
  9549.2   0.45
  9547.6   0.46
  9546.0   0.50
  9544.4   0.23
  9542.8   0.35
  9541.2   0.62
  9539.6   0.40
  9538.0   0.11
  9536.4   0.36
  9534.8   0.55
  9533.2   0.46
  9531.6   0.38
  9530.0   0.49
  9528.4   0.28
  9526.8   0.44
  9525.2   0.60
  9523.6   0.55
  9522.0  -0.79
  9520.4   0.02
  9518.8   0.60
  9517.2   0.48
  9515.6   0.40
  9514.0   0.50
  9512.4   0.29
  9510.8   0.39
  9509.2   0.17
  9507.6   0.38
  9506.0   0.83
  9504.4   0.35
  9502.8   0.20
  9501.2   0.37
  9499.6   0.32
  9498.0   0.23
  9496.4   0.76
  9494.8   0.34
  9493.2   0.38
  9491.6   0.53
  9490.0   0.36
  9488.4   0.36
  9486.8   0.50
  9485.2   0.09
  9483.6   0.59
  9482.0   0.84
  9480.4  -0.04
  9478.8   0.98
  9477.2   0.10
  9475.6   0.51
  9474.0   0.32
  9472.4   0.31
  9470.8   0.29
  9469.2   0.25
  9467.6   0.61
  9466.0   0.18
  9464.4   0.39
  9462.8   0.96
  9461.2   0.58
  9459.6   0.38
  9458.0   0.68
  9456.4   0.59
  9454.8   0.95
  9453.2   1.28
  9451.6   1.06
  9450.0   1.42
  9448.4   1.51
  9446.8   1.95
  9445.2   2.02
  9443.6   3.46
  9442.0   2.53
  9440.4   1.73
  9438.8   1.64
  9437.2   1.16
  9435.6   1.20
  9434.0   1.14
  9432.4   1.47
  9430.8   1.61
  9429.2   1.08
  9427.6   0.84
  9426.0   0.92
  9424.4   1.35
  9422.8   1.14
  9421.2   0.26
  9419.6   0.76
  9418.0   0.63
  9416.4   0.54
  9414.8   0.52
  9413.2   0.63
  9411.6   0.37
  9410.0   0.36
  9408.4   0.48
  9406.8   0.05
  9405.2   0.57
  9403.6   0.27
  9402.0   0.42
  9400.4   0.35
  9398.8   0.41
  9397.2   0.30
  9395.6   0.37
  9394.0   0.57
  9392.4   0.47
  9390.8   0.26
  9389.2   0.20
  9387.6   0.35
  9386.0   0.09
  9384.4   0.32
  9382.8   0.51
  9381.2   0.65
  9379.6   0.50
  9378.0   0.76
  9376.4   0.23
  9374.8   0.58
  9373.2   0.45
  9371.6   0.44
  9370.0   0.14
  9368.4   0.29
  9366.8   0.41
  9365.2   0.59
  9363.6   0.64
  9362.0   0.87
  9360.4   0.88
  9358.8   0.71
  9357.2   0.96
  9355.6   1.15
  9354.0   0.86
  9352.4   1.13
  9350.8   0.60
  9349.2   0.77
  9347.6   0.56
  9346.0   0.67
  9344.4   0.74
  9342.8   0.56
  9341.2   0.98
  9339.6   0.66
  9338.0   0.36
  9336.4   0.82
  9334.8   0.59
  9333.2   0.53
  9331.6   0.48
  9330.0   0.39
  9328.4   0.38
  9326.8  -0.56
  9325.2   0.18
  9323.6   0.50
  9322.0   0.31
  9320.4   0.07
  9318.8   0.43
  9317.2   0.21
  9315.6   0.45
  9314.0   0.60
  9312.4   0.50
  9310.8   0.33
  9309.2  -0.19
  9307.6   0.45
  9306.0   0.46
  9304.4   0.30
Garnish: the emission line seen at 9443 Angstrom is [O III] 5007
